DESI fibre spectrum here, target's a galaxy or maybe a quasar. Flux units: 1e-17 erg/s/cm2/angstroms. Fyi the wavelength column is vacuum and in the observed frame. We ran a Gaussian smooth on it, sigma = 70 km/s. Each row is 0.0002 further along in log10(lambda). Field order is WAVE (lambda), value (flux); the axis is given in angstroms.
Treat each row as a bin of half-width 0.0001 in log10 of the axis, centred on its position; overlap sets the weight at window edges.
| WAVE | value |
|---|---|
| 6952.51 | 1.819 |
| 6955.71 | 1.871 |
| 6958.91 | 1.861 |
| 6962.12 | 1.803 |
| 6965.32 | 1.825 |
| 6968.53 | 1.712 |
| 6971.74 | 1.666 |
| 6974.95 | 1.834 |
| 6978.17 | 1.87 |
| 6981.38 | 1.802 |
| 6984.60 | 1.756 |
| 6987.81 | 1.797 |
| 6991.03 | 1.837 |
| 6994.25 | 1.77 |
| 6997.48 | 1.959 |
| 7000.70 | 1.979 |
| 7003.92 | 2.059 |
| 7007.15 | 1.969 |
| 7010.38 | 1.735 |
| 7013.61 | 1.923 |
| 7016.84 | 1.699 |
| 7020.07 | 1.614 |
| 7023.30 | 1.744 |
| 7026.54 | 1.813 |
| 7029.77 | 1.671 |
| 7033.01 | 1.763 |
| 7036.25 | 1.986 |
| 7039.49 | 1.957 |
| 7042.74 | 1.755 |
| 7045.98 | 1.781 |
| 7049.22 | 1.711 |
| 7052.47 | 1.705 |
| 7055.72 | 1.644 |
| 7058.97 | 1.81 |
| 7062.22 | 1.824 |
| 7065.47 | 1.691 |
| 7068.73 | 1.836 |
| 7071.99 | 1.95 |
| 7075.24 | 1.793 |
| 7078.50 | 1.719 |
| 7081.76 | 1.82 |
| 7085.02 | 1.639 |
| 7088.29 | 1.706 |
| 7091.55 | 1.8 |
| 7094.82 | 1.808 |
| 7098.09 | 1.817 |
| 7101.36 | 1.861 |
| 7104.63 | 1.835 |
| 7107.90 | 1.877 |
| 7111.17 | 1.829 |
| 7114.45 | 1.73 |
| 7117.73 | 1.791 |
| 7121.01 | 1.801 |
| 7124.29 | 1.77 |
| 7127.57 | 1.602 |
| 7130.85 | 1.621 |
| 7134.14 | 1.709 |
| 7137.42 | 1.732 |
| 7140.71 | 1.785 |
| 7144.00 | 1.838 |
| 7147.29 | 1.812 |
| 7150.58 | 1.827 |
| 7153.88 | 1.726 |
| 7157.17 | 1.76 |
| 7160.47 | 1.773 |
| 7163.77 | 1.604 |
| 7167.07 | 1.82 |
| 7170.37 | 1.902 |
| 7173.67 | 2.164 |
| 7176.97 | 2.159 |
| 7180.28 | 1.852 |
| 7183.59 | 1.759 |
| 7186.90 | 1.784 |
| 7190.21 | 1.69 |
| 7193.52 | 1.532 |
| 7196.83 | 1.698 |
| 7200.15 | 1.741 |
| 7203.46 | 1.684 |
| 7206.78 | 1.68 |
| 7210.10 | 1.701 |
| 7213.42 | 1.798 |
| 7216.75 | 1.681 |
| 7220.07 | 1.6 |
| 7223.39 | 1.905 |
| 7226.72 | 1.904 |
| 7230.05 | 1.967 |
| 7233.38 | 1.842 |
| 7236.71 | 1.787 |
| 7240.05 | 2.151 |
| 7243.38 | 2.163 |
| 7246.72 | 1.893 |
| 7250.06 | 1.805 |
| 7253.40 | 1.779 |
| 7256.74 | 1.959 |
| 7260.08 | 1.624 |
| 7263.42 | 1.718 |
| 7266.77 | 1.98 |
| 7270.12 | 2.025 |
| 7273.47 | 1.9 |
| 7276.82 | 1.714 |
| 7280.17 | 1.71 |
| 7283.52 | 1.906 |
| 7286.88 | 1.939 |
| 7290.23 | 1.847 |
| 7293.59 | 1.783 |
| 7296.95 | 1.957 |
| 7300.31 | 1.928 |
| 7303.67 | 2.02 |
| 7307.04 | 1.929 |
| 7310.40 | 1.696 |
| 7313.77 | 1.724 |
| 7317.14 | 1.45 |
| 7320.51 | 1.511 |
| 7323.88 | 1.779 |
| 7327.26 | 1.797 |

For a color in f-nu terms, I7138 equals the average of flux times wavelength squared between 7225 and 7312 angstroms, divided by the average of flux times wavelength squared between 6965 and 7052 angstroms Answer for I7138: 1.1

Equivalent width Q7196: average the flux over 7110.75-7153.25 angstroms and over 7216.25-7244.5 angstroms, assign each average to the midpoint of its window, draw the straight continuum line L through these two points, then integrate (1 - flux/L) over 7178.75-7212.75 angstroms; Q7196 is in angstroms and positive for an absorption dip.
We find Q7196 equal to 2.4 angstroms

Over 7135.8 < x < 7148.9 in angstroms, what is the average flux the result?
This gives 1.79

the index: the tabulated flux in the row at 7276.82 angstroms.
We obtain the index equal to 1.714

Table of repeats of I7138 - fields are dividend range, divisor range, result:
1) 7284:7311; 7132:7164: 1.12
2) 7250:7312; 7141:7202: 1.06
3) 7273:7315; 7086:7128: 1.09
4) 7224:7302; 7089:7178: 1.08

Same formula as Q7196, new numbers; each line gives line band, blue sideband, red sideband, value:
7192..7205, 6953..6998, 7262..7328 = 1.1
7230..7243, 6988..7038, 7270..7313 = -0.7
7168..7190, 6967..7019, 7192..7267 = -1.3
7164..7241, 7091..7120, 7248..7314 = 1.0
